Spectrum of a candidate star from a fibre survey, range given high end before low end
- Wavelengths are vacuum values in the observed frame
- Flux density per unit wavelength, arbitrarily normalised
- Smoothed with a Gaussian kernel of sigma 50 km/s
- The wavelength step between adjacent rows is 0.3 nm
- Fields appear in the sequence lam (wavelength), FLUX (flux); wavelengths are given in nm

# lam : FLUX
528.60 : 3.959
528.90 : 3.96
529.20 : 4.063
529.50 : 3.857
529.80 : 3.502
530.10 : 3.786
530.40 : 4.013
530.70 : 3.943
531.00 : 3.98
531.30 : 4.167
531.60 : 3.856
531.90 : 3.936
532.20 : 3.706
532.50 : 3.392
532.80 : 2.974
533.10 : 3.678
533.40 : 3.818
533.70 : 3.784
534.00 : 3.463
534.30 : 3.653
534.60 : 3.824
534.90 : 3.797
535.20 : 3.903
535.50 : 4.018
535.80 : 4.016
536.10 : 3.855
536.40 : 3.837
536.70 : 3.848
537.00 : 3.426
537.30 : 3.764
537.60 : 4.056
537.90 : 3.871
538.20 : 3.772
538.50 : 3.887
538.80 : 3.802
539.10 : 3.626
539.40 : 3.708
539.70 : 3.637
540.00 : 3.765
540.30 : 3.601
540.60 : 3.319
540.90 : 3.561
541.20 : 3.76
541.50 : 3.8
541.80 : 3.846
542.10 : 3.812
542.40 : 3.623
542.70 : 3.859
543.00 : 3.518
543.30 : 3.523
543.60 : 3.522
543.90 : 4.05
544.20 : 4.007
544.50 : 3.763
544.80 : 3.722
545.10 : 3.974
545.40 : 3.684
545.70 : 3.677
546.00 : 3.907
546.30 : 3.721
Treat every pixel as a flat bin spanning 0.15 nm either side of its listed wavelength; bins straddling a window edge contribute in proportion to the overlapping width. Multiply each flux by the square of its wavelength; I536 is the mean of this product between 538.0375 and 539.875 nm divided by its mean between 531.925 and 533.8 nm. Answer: 1.07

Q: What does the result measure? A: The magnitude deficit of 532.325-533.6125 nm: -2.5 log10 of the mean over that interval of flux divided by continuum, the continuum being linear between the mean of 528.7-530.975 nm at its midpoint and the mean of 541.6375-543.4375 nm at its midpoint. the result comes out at 0.10 mag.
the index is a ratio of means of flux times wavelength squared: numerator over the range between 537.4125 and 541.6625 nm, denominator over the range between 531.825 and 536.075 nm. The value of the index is 1.0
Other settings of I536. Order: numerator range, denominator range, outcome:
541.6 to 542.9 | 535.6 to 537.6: 1.01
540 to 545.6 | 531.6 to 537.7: 1.03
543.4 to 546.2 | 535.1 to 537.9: 1.02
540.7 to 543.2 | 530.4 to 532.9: 1.02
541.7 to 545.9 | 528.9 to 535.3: 1.04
